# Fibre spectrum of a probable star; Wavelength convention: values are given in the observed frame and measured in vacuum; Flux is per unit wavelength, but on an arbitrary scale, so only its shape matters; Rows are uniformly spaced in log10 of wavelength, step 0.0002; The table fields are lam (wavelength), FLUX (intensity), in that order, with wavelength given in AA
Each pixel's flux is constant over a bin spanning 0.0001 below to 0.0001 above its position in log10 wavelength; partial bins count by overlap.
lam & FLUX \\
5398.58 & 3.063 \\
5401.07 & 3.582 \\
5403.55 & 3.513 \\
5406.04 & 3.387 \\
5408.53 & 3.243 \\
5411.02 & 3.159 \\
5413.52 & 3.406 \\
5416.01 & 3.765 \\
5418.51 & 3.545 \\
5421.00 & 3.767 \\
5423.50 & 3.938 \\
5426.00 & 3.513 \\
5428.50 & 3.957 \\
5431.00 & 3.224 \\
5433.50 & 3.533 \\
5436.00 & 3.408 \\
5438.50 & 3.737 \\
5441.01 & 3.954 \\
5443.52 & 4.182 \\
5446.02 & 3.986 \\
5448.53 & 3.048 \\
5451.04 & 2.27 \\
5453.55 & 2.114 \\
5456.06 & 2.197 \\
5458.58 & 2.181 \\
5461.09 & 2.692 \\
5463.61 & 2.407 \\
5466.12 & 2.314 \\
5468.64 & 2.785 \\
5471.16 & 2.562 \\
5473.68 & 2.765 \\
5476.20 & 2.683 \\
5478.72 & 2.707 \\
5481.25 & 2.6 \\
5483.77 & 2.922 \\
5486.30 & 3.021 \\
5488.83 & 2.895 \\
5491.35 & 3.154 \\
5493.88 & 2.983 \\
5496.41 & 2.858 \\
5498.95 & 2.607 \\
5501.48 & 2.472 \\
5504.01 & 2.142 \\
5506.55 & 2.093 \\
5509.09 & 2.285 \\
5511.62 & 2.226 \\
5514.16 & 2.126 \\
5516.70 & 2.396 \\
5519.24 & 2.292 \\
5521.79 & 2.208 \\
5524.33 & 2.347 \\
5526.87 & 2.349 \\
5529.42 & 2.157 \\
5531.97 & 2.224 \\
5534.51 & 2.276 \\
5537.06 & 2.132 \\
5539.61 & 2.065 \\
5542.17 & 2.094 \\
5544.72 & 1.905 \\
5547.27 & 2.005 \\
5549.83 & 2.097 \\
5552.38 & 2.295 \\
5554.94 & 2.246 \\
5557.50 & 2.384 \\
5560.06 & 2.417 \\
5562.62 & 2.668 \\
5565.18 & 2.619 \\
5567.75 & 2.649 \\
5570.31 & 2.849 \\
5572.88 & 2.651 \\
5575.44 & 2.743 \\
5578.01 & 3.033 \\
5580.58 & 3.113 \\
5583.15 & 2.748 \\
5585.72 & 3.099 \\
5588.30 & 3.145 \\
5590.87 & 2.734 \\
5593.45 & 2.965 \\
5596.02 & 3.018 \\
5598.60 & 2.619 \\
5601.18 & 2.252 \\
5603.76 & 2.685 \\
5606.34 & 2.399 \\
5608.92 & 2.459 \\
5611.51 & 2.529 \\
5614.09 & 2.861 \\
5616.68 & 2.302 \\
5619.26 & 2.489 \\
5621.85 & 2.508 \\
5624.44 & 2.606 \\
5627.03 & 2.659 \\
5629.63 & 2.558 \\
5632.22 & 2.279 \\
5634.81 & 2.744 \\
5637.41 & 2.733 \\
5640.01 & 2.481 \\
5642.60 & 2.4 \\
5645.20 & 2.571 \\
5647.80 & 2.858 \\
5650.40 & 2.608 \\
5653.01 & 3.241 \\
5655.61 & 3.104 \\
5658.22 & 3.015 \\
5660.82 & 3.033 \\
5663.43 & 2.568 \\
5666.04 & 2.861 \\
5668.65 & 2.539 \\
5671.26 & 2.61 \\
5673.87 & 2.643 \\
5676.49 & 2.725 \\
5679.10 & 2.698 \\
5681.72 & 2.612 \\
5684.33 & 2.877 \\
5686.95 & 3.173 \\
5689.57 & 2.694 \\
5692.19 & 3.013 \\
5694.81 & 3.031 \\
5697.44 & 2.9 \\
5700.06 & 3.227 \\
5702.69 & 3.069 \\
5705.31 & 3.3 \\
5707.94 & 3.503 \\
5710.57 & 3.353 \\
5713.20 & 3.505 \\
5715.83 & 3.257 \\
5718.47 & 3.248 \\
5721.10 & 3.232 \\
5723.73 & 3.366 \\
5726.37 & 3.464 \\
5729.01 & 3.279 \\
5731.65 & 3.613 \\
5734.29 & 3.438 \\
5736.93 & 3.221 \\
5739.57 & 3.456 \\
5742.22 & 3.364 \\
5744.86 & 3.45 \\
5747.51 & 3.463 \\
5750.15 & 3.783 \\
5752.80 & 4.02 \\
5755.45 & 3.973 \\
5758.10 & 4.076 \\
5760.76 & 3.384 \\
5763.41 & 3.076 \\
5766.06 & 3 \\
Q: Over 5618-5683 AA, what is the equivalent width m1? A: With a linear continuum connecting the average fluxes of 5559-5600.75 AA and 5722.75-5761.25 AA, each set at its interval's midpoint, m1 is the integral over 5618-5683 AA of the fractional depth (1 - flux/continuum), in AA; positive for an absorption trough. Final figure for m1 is 9.3 AA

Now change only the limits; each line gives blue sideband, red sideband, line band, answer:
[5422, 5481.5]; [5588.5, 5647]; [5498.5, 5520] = 4.51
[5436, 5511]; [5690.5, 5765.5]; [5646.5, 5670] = 2.58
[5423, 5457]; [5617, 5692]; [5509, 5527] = 4.90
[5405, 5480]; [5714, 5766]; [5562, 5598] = 4.78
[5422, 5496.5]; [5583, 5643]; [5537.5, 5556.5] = 4.72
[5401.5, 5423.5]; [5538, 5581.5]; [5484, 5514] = 3.00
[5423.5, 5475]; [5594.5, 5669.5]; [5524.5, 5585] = 8.46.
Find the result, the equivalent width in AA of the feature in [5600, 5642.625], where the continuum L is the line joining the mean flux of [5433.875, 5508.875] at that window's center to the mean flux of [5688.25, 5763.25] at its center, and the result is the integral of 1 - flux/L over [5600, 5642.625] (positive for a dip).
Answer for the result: 8.36 AA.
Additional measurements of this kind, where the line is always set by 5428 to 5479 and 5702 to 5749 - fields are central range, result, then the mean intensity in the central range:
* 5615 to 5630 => 3.24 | 2.53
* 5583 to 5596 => 0.87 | 2.96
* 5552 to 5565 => 2.91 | 2.43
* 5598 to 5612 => 3.13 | 2.48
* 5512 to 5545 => 9.39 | 2.21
